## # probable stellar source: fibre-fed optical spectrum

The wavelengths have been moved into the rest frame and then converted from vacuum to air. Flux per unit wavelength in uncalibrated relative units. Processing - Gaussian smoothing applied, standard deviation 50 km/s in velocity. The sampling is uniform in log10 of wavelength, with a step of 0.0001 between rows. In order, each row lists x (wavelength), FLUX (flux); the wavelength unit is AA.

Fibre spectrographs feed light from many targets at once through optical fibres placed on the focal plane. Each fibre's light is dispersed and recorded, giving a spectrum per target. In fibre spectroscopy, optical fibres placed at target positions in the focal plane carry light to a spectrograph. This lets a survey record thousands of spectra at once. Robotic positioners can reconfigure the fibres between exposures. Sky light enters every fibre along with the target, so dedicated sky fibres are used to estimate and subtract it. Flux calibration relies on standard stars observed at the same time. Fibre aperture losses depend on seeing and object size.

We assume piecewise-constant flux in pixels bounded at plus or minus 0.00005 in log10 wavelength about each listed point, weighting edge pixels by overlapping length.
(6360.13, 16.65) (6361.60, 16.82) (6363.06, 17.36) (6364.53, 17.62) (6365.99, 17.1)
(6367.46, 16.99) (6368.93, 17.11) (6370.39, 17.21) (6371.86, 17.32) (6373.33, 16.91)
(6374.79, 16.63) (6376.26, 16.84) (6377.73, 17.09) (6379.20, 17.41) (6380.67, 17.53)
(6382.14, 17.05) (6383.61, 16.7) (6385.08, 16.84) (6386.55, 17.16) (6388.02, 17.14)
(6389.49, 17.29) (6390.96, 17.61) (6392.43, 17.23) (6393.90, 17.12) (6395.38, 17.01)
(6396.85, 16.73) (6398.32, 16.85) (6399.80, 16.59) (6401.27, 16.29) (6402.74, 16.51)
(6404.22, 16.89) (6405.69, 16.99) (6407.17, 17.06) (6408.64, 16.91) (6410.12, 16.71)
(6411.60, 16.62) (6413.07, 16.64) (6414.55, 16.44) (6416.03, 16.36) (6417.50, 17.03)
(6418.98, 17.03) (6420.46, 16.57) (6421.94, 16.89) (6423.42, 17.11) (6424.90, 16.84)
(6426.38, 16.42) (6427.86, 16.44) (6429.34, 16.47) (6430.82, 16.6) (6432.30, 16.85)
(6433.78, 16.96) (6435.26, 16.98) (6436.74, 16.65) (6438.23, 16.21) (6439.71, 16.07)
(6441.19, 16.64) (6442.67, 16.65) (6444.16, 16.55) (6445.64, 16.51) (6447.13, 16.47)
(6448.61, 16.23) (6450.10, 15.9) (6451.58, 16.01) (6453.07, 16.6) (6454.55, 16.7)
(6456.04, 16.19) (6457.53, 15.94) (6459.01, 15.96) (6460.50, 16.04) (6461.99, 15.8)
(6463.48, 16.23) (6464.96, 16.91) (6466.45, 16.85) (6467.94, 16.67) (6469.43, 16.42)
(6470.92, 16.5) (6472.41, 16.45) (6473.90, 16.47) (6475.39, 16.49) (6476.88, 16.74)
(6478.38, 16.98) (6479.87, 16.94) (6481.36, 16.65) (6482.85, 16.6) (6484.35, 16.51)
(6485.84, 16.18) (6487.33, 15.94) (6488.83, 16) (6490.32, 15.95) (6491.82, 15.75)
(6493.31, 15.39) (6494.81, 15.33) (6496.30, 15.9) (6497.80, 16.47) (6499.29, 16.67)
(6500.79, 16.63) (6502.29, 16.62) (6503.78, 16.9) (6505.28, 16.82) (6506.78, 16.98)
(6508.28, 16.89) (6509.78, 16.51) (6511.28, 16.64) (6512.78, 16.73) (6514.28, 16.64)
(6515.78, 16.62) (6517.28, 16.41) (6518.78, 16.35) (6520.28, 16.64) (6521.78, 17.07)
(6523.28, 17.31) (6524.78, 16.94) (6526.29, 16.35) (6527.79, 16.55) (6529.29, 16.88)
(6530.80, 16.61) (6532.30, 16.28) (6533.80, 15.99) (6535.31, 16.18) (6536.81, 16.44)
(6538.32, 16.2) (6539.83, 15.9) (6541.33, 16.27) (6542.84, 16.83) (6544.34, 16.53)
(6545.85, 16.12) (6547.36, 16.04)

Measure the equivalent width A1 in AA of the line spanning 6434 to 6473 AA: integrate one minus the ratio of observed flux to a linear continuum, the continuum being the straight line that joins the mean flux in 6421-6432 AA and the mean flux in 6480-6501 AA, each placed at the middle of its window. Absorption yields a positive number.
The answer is 0.1 AA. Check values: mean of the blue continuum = 16.7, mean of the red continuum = 16.2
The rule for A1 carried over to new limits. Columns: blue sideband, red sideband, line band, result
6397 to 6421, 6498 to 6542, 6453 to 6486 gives 0.3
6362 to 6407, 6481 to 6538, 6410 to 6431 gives 0.2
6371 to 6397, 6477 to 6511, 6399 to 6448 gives 0.5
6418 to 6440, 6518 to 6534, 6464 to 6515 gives 0.6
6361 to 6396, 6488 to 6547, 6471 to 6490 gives 0.2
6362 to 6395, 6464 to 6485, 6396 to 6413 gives 0.3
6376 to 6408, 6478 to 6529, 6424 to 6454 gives 0.5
